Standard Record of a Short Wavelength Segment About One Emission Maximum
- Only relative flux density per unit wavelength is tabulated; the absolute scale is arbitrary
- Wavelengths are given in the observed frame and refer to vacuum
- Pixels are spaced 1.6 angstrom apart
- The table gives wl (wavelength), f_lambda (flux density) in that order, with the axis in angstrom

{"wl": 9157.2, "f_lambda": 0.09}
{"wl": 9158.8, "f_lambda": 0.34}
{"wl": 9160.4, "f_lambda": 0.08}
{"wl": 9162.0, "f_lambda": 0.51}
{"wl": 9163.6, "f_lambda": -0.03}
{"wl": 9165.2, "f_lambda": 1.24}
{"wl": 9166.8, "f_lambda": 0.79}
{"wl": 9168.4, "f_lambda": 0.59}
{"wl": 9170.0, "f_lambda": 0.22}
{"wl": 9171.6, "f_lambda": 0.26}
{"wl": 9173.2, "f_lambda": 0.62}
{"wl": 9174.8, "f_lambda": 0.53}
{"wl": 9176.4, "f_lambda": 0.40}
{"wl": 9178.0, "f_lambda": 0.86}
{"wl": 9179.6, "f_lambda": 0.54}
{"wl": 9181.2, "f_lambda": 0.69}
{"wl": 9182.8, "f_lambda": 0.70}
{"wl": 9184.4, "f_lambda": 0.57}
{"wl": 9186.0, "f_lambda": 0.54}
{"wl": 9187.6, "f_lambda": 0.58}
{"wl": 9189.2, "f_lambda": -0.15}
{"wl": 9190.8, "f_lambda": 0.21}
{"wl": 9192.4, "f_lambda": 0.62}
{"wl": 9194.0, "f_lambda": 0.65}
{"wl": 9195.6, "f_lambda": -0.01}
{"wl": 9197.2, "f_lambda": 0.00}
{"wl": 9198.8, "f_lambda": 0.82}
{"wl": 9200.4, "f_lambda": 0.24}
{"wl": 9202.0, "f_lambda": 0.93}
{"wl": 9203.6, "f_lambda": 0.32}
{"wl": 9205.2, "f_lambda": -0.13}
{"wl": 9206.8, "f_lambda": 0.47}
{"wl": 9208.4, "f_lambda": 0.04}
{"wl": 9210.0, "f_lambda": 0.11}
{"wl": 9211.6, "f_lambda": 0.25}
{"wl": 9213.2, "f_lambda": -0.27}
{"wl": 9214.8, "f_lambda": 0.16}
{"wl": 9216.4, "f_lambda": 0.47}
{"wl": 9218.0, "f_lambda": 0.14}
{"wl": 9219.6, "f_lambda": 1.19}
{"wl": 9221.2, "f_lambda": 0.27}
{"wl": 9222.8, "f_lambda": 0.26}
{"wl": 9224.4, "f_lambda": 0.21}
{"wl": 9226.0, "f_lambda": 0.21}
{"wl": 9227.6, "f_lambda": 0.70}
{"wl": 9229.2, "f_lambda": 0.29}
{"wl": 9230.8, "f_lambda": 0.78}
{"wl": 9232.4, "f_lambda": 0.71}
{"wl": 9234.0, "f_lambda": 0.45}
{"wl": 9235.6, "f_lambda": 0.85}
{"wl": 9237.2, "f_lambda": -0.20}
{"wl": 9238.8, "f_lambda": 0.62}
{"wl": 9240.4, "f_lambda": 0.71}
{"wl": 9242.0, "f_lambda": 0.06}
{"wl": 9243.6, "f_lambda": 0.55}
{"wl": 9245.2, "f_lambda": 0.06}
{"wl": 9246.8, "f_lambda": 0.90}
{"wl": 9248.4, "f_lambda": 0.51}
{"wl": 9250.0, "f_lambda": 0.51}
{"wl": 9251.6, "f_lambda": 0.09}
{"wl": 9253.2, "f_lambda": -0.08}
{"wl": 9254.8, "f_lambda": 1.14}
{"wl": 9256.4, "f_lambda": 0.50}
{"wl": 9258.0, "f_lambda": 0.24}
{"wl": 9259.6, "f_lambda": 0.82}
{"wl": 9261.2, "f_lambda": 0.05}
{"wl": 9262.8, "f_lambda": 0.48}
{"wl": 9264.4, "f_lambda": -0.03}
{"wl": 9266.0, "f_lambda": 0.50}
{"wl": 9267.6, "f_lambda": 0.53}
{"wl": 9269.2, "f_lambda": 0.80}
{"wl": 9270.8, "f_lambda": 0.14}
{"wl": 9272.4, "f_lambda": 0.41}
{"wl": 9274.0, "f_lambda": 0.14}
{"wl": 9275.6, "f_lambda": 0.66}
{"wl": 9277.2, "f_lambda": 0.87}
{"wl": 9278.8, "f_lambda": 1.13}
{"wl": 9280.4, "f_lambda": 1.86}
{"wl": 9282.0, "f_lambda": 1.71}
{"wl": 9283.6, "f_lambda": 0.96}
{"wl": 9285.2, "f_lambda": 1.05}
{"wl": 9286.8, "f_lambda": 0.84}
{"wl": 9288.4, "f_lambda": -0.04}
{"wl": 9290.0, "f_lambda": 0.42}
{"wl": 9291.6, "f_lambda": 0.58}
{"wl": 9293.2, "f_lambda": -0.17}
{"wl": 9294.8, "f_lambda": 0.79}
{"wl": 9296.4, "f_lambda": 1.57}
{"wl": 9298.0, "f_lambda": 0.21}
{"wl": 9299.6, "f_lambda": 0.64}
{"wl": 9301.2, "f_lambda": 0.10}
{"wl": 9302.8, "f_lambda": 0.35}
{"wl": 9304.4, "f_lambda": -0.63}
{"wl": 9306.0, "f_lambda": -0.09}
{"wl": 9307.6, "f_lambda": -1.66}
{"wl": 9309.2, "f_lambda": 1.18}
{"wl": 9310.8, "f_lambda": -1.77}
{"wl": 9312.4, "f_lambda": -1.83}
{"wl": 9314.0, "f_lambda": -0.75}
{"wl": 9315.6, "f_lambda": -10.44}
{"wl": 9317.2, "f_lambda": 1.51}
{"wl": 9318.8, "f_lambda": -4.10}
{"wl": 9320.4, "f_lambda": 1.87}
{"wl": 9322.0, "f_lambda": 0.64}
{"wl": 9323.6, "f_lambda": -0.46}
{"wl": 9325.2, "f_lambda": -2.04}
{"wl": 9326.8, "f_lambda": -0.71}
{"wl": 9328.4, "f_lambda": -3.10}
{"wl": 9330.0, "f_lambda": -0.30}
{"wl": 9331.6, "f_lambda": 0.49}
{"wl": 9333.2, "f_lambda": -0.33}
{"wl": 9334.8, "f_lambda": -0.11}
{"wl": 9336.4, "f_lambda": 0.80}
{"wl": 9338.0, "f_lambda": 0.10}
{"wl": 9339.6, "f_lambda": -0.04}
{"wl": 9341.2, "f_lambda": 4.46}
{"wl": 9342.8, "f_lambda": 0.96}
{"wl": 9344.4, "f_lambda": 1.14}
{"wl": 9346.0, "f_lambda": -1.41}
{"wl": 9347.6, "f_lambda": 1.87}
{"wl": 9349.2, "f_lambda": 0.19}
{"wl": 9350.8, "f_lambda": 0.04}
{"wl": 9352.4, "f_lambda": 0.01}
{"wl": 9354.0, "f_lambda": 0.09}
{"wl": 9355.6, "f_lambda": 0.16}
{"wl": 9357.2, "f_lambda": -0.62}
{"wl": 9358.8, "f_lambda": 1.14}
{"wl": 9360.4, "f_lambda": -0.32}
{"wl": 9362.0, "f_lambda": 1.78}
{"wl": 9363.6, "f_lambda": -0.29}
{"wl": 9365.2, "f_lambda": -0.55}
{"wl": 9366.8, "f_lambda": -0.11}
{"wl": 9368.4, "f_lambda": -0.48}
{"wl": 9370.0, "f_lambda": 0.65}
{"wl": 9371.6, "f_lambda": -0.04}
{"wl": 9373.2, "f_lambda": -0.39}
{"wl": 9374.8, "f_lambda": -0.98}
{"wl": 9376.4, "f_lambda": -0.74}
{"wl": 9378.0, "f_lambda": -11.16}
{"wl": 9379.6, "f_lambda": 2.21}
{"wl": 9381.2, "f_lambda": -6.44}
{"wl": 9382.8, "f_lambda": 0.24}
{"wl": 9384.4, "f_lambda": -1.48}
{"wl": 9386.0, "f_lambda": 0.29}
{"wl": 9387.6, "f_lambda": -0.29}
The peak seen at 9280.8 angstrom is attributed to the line H-gamma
